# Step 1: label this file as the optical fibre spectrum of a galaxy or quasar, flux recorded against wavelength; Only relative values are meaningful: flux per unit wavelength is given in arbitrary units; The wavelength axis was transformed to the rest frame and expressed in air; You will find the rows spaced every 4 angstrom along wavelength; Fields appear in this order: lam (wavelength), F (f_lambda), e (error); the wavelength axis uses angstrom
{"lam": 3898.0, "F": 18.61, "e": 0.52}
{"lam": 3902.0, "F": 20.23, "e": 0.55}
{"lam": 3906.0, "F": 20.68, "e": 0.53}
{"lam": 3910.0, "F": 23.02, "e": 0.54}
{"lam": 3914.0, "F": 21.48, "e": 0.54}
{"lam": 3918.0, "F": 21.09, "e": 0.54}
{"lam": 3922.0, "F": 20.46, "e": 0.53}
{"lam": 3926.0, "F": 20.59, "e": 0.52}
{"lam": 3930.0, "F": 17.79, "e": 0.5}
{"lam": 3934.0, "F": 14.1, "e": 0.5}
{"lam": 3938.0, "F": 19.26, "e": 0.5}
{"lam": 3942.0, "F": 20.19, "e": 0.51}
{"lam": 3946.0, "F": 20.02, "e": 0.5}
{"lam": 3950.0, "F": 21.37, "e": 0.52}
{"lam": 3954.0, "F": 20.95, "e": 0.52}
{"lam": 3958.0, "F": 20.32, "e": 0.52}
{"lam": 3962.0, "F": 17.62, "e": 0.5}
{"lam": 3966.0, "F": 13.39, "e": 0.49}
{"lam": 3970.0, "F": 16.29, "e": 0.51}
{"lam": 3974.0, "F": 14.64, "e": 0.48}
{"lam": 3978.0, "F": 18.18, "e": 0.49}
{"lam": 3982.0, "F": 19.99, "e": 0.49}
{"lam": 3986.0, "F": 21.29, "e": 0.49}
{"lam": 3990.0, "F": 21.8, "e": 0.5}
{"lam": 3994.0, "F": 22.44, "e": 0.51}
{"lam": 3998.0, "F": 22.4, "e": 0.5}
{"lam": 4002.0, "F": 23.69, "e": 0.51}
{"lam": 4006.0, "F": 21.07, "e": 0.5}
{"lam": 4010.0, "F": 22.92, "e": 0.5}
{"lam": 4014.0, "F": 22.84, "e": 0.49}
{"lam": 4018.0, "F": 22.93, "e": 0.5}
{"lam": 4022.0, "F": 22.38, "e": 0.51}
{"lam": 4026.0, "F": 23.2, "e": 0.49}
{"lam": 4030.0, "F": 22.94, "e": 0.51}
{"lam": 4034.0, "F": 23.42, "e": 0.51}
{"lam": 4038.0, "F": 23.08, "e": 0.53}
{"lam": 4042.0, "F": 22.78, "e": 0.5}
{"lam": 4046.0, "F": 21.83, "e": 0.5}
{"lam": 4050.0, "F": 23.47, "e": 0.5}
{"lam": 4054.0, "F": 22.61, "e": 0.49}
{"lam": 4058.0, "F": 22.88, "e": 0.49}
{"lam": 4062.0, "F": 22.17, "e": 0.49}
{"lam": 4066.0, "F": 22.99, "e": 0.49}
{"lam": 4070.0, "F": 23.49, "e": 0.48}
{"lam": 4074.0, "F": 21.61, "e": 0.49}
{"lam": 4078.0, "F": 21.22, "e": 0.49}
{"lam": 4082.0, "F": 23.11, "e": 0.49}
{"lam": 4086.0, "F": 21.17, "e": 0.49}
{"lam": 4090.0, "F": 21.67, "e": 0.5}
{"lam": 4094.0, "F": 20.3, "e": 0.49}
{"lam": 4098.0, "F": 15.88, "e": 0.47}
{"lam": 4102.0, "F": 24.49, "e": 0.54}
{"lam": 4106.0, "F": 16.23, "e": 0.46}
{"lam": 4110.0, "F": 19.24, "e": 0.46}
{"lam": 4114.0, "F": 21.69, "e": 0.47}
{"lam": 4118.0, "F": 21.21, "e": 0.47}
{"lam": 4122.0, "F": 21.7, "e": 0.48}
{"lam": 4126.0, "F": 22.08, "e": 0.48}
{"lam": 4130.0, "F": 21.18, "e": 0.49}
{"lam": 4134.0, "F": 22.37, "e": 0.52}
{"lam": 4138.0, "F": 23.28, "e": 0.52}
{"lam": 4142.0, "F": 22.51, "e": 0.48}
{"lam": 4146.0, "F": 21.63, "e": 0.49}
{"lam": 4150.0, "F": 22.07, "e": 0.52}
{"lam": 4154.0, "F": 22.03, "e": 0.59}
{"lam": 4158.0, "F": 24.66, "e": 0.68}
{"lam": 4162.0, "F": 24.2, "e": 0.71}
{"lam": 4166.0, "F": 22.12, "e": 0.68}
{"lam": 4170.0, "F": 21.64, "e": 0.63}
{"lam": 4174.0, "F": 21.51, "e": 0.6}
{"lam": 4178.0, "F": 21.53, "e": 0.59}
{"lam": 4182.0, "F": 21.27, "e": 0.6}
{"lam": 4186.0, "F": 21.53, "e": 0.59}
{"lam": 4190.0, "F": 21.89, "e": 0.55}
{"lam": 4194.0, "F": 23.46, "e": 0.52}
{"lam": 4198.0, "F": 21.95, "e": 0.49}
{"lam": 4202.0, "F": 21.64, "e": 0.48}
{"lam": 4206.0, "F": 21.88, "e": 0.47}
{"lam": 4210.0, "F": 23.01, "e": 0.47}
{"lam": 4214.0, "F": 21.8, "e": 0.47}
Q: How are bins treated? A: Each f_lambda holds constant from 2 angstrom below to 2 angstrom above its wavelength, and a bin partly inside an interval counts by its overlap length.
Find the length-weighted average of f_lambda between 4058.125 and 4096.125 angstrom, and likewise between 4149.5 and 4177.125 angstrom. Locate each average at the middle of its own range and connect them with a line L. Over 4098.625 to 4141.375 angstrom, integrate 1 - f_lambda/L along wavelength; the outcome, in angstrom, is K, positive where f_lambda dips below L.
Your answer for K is 2.1 angstrom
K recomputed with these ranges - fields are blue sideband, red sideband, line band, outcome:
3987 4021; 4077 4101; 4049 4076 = -1.9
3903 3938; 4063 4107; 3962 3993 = 3.5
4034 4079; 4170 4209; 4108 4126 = 1.0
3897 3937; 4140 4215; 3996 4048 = -4.8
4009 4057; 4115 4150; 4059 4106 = 2.1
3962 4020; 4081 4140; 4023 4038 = -2.0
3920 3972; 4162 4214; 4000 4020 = -3.2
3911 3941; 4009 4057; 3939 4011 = 3.9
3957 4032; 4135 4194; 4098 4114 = 1.5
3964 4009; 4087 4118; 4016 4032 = -2.5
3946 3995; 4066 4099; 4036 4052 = -1.8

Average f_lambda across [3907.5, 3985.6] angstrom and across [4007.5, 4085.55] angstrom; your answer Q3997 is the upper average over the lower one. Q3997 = 1.19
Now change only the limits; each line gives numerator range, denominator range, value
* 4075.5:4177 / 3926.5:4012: 1.10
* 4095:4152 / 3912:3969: 1.10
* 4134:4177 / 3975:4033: 1.03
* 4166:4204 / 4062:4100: 1.02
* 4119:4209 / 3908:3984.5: 1.17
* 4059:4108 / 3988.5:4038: 0.94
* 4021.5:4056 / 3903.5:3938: 1.15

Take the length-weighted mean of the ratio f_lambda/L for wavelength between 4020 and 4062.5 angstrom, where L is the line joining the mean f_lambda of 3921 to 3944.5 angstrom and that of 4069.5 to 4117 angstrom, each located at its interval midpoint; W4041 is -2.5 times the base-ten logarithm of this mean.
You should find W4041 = -0.14 mag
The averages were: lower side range 18.7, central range 22.8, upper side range 20.8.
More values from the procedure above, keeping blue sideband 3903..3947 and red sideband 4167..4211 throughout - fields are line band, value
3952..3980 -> 0.17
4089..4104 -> 0.04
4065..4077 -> -0.08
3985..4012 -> -0.09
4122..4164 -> -0.05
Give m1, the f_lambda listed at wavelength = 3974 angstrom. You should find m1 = 14.64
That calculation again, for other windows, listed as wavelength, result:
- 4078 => 21.22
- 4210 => 23.01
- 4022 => 22.38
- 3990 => 21.8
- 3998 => 22.4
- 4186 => 21.53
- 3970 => 16.29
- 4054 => 22.61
